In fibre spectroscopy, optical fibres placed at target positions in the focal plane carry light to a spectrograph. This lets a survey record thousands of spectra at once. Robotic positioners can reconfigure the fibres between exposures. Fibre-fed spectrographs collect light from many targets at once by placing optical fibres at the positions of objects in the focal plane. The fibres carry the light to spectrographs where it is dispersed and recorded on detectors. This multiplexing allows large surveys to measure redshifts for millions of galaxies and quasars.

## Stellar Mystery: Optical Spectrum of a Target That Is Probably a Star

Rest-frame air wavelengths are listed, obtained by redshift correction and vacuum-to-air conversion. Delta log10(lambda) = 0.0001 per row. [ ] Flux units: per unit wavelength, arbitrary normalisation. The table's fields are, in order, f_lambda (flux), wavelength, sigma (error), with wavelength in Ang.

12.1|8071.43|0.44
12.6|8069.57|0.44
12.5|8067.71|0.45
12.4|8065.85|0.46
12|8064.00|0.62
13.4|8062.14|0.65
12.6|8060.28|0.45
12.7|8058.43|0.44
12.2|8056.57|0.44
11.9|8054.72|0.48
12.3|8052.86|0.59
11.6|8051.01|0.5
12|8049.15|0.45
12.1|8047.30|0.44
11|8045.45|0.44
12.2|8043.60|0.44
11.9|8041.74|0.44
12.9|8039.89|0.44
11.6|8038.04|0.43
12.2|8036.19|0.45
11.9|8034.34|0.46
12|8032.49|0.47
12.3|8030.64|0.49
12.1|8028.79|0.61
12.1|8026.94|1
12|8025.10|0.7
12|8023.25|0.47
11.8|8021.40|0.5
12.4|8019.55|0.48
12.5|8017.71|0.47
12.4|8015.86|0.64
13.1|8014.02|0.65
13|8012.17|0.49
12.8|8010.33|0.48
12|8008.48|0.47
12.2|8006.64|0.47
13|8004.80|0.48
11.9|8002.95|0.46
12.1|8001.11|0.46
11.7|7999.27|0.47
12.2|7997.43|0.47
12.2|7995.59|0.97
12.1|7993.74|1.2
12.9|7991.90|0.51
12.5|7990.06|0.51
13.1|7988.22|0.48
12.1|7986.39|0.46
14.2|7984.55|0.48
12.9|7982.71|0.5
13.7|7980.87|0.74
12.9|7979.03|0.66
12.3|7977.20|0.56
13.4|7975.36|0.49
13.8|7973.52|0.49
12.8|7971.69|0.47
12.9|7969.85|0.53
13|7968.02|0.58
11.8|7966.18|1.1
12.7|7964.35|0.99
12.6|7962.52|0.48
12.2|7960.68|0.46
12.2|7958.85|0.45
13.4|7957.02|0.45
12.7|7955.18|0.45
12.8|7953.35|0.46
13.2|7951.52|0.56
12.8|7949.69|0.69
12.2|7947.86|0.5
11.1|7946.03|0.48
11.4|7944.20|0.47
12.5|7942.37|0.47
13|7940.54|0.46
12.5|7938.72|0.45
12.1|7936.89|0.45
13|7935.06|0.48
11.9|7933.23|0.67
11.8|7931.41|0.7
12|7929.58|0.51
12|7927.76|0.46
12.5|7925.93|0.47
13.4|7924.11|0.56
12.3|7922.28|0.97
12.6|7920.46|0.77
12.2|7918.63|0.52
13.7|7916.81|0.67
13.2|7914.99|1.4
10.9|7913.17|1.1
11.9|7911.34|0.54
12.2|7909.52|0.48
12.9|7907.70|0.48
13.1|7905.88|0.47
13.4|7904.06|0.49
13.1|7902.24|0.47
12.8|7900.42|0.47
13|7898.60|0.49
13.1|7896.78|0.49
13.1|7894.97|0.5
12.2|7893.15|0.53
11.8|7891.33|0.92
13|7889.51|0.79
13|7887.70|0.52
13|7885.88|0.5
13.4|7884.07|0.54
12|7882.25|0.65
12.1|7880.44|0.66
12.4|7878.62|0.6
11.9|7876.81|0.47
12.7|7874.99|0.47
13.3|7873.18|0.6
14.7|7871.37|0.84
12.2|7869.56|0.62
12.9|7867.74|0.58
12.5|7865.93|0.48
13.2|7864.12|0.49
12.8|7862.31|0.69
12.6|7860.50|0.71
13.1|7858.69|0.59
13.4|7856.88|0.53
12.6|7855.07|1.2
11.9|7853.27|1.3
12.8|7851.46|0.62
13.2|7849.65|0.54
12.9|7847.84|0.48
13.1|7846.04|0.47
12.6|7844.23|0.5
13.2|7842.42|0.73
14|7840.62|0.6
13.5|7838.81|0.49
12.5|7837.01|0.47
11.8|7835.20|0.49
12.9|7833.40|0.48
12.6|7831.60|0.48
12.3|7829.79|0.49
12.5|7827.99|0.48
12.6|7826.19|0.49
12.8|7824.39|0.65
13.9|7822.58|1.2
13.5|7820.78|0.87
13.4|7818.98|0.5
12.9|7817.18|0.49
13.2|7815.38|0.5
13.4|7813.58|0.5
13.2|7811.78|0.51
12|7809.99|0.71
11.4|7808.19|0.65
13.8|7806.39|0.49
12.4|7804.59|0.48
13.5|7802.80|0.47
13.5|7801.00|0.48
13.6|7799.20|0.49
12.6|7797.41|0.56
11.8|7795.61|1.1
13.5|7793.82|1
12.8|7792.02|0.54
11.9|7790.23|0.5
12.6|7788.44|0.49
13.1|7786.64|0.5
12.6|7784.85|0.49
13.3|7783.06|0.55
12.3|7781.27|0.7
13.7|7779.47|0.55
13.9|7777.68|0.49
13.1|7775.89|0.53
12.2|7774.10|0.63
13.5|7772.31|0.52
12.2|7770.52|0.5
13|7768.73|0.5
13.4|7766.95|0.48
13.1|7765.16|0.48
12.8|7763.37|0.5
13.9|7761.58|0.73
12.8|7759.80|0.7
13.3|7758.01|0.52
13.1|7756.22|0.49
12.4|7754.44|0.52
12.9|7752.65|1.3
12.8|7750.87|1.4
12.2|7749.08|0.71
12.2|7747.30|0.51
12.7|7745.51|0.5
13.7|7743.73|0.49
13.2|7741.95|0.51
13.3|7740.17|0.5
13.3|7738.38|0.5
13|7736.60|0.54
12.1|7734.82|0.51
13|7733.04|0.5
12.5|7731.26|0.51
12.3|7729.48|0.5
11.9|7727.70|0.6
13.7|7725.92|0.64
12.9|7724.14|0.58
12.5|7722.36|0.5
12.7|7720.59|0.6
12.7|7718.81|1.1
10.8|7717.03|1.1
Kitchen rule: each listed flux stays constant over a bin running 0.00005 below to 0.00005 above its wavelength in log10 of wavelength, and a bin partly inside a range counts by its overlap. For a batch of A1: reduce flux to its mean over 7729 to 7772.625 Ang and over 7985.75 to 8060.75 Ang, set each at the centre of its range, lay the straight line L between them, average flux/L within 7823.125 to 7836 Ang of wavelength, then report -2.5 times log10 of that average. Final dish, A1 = 0.01 mag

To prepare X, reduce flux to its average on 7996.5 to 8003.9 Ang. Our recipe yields 12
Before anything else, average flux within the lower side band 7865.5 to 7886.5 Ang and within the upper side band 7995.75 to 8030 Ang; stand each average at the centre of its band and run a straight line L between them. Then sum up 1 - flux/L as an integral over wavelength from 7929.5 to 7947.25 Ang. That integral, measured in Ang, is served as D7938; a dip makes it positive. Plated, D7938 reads 0.6 Ang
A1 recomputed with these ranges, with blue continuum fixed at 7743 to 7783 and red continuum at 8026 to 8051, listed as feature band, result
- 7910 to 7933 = 0.00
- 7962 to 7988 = -0.06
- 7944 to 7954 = 0.00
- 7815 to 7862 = -0.02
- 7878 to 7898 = -0.01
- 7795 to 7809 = 0.00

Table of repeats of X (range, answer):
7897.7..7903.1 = 13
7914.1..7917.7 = 13.5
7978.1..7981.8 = 13.3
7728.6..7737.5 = 12.6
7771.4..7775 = 12.8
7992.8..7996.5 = 12.1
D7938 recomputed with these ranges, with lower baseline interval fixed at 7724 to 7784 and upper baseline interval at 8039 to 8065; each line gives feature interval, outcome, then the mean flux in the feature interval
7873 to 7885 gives 0.1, 12.5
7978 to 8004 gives -0.5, 12.6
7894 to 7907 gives -0.5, 13.1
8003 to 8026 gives -0.2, 12.4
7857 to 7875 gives -0.5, 13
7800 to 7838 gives -0.3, 12.9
